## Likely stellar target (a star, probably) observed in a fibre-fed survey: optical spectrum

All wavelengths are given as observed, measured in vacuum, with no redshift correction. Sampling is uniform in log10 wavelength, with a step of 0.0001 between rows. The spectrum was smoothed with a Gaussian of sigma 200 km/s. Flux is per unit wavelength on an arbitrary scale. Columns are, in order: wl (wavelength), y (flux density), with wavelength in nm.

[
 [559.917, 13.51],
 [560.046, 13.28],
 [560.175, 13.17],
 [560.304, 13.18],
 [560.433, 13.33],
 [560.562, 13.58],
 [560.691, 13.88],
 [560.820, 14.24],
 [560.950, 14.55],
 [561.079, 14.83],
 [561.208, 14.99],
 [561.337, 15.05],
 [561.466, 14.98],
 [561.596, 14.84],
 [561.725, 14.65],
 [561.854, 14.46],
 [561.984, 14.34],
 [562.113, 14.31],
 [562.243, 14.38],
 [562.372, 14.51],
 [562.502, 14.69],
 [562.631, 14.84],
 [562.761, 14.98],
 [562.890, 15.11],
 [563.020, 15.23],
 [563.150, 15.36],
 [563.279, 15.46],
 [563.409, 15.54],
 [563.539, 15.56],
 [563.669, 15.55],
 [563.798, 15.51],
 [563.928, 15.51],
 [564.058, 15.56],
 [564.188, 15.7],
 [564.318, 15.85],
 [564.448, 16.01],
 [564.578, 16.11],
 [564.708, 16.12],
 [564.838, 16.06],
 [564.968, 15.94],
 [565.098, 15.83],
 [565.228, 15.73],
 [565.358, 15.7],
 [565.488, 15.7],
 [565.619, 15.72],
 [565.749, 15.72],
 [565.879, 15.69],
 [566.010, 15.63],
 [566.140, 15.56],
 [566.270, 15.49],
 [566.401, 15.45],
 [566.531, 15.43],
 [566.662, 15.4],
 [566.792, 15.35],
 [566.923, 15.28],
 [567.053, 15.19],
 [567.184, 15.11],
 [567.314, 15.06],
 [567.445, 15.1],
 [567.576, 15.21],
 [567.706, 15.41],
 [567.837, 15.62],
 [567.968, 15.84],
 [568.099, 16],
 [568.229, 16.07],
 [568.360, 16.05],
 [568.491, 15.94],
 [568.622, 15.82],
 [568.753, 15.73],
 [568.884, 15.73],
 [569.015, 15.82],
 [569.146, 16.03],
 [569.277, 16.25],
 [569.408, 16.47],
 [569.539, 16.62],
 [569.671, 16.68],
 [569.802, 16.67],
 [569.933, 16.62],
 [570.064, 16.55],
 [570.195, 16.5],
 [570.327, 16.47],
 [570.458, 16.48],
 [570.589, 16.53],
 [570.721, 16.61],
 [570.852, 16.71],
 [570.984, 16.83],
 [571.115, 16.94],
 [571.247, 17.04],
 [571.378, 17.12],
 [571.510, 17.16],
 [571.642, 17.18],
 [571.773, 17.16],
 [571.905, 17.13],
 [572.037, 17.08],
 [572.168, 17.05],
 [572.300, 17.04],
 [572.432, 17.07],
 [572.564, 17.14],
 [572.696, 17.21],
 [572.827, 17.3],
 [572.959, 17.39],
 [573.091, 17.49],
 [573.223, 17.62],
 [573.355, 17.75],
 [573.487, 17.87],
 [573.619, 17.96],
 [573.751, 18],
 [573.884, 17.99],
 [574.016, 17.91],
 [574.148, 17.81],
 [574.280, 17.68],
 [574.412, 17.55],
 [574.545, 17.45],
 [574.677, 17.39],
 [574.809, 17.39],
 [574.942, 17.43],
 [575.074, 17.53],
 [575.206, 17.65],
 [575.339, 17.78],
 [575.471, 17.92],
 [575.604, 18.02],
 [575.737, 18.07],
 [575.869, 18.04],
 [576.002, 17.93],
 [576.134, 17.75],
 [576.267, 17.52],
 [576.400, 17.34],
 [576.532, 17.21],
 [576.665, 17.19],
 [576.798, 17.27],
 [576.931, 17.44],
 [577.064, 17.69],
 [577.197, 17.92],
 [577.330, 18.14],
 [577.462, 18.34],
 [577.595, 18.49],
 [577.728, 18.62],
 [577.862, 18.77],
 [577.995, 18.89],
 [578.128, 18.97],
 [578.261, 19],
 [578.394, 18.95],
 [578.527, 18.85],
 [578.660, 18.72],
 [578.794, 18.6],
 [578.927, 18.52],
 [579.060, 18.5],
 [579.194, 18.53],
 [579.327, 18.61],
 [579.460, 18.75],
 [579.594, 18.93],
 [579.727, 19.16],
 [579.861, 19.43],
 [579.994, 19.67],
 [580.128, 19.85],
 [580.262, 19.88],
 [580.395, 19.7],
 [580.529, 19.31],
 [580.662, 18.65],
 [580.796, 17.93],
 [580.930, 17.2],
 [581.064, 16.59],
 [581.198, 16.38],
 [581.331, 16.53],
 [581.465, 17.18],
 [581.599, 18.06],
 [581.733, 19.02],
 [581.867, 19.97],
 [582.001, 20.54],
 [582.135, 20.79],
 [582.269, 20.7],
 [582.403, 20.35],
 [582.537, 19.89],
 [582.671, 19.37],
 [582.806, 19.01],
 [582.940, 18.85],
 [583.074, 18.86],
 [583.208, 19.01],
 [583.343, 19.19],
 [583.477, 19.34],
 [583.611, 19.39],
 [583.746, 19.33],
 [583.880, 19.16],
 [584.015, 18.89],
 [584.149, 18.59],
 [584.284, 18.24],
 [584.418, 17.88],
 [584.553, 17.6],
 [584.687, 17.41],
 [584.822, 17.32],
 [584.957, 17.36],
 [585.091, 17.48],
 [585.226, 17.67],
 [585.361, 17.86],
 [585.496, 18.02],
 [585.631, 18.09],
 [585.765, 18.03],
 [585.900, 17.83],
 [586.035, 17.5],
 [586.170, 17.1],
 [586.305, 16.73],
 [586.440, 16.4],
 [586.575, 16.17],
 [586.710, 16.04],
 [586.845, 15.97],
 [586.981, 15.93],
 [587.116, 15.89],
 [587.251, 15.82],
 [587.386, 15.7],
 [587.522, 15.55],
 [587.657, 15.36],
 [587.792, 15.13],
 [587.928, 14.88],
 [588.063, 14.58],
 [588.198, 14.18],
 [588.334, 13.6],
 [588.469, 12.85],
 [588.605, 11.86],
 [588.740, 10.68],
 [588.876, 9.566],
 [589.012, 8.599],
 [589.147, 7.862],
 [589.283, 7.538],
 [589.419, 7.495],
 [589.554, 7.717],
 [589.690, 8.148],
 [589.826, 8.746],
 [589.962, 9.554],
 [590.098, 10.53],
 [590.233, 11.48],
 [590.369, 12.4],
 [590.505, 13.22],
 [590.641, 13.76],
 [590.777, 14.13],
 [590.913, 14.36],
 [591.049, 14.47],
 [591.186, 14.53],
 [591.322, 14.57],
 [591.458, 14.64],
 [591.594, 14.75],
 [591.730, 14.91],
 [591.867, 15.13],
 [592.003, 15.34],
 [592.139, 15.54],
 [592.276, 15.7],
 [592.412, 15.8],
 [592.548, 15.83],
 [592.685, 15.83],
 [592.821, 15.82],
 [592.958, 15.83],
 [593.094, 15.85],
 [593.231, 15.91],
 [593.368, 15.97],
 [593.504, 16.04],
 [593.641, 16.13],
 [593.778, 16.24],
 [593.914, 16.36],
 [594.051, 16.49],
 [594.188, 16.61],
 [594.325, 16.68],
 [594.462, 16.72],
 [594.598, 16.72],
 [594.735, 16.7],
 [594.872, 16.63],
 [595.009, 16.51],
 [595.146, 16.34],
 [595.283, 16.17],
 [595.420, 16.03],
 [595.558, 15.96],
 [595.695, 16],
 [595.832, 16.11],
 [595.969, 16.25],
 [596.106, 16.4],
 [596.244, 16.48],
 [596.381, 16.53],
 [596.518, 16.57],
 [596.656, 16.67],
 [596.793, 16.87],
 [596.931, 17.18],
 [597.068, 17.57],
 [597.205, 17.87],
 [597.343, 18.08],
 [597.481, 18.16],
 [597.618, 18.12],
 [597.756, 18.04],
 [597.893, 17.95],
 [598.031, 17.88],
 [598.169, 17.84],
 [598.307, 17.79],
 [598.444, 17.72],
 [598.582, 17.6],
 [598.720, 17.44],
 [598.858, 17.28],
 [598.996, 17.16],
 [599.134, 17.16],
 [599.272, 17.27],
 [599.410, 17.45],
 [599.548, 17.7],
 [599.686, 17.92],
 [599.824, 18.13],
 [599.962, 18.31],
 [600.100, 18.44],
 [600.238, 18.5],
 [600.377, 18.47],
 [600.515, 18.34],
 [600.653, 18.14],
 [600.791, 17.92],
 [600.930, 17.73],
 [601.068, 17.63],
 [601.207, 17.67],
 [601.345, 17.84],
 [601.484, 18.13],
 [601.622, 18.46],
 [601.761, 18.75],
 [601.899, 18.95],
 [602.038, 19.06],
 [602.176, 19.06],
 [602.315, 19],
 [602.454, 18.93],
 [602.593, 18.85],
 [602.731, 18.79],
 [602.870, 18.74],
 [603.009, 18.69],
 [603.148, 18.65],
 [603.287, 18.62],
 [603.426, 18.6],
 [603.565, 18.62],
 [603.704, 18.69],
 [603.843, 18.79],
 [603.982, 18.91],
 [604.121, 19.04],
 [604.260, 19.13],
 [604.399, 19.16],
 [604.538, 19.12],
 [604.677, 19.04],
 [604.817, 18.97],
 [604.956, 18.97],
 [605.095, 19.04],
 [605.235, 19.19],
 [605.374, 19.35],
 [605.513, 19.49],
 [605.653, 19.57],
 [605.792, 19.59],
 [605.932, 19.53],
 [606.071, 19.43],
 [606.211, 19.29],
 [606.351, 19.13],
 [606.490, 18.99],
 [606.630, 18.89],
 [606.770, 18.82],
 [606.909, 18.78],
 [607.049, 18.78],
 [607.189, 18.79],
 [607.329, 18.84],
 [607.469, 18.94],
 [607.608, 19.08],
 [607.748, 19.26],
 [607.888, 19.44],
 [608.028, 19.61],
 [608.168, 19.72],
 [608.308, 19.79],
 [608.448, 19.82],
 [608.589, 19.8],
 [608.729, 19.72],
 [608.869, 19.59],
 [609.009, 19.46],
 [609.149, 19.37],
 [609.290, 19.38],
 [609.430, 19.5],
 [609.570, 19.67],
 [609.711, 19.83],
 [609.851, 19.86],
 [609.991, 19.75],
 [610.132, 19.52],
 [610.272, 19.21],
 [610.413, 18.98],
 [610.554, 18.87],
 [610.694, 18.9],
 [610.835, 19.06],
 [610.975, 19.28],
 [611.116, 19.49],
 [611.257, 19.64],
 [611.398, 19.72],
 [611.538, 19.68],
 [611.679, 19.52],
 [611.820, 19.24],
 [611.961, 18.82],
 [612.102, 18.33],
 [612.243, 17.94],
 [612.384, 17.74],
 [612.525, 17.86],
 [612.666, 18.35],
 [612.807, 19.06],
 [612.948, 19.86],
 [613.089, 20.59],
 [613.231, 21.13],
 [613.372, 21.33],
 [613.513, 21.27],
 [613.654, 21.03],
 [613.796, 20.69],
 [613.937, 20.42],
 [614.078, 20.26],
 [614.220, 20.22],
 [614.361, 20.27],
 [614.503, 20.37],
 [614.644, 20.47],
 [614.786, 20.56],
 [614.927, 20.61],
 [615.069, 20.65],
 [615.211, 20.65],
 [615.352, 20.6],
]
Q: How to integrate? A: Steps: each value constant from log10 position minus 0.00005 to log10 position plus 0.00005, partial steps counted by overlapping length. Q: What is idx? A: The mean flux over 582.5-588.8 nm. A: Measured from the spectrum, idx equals 17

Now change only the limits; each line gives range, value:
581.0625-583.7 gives 19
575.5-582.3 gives 18.5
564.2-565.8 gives 15.9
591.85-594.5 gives 16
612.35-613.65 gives 19.8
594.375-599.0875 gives 17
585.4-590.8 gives 13.5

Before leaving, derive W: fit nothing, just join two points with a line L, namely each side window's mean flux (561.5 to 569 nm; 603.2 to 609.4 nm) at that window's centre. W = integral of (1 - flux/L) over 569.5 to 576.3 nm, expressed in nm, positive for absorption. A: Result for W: -0.49 nm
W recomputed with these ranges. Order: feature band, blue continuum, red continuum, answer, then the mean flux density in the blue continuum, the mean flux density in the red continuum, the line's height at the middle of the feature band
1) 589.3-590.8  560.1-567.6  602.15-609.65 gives 0.61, 15.1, 19.1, 17.6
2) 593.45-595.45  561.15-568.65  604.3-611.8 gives 0.18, 15.4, 19.3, 18.1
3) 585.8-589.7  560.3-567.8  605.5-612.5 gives 0.82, 15.2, 19.3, 17.3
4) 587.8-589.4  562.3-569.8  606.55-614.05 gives 0.55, 15.6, 19.4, 17.6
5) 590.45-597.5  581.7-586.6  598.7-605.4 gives 0.96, 18.5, 18.4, 18.5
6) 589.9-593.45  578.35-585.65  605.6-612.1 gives 0.83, 18.7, 19.3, 18.9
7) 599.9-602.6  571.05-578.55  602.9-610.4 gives 0.08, 17.7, 19.2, 19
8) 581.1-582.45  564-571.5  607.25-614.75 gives -0.14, 16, 19.6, 17.1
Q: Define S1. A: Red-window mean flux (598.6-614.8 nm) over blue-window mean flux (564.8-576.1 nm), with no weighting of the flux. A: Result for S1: 1.1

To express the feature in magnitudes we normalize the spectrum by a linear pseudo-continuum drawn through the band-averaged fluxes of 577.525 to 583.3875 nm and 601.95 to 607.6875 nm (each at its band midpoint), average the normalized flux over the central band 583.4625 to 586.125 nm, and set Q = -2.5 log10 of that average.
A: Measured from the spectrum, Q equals 0.05 mag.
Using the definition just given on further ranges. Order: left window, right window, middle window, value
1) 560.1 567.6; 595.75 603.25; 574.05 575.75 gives -0.11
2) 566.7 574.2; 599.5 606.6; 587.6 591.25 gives 0.45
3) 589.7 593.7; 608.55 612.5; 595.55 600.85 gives -0.10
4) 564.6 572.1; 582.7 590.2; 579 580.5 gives -0.22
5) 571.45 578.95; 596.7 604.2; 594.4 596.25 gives 0.11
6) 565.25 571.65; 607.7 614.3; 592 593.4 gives 0.15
